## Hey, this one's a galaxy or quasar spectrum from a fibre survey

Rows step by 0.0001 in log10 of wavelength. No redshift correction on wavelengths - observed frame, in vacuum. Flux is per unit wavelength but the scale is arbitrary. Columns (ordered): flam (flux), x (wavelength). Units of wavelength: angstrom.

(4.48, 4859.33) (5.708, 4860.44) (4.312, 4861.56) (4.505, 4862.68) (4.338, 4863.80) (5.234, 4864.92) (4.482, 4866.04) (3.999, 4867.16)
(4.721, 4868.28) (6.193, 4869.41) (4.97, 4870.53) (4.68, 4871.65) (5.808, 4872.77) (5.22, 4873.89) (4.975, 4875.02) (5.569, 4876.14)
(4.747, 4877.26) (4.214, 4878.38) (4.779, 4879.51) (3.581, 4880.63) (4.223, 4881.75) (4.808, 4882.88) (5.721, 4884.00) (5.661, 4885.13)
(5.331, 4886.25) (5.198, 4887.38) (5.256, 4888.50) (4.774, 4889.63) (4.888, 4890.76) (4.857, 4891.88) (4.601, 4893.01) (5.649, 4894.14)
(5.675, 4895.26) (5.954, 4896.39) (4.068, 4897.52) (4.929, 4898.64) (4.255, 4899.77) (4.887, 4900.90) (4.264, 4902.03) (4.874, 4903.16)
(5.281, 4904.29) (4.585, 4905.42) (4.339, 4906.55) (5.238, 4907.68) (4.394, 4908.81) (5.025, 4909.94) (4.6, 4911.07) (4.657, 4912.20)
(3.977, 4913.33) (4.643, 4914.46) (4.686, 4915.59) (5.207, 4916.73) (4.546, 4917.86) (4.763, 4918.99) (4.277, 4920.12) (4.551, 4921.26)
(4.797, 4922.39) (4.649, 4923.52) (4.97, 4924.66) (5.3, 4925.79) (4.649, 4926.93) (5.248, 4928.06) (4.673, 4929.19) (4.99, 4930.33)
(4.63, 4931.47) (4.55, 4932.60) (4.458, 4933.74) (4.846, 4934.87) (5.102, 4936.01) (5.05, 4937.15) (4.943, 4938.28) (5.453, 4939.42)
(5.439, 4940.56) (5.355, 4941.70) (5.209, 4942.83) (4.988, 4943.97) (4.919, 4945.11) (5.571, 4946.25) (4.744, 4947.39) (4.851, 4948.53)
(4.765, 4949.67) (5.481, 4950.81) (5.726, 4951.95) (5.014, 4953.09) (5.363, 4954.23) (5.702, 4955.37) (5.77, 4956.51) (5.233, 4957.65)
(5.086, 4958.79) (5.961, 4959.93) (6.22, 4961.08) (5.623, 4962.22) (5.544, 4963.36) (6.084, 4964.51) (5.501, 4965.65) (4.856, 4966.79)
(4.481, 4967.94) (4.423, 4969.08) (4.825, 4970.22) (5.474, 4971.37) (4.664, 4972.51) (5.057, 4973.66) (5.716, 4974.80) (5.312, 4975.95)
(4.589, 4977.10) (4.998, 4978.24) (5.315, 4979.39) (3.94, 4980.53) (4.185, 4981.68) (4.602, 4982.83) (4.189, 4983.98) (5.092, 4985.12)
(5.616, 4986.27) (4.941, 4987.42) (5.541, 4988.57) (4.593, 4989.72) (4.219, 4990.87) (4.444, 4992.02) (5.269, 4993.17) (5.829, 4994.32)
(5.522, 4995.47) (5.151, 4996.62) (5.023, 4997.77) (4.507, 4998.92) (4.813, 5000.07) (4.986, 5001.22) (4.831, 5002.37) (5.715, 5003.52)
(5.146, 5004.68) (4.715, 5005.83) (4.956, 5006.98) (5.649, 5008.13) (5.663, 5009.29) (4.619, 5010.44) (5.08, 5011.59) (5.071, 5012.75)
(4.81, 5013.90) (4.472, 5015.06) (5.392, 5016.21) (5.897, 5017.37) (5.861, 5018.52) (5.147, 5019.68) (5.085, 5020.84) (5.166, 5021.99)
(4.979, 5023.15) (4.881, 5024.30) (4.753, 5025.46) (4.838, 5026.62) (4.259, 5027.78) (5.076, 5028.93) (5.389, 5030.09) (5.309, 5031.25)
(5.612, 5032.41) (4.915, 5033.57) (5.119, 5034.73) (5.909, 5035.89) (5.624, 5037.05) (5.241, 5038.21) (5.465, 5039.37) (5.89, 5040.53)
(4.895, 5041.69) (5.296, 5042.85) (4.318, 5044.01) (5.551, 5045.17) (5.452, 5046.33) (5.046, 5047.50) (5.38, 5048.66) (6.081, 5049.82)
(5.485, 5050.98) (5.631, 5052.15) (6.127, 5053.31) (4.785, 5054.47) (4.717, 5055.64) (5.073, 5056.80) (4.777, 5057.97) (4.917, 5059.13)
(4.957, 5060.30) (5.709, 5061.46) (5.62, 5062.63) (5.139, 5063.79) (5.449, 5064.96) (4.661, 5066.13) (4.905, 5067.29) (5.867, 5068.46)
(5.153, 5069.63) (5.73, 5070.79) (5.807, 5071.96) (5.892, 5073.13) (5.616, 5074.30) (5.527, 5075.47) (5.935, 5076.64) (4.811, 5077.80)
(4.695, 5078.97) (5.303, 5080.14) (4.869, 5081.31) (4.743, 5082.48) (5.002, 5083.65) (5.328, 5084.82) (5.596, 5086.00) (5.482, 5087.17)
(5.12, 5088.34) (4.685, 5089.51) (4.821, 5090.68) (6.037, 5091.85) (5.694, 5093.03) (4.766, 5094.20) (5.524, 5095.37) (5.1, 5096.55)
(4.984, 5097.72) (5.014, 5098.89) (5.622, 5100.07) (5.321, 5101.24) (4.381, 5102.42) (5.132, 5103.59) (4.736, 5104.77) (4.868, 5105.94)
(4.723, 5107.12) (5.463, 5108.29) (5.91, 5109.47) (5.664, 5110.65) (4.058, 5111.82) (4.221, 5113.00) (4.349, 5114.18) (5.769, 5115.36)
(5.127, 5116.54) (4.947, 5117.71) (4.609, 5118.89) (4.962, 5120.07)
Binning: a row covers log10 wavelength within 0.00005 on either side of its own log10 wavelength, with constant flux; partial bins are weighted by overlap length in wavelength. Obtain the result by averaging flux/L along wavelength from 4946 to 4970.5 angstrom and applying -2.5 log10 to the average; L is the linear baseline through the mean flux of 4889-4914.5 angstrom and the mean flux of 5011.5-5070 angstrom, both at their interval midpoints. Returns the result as -0.07 mag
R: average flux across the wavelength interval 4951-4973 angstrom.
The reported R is 5.35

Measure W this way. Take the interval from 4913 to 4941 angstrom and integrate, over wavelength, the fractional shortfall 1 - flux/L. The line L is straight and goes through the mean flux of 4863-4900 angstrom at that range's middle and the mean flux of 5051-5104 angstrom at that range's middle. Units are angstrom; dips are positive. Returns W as 1.13 angstrom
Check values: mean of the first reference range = 4.95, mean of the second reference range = 5.25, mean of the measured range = 4.82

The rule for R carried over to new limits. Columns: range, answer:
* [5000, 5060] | 5.19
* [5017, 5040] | 5.22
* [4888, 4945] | 4.86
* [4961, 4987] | 5.03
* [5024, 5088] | 5.27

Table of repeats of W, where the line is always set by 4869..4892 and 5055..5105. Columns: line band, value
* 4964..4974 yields 0.14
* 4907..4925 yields 1.33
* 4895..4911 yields 0.71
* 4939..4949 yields -0.17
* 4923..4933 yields 0.41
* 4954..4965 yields -1.23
